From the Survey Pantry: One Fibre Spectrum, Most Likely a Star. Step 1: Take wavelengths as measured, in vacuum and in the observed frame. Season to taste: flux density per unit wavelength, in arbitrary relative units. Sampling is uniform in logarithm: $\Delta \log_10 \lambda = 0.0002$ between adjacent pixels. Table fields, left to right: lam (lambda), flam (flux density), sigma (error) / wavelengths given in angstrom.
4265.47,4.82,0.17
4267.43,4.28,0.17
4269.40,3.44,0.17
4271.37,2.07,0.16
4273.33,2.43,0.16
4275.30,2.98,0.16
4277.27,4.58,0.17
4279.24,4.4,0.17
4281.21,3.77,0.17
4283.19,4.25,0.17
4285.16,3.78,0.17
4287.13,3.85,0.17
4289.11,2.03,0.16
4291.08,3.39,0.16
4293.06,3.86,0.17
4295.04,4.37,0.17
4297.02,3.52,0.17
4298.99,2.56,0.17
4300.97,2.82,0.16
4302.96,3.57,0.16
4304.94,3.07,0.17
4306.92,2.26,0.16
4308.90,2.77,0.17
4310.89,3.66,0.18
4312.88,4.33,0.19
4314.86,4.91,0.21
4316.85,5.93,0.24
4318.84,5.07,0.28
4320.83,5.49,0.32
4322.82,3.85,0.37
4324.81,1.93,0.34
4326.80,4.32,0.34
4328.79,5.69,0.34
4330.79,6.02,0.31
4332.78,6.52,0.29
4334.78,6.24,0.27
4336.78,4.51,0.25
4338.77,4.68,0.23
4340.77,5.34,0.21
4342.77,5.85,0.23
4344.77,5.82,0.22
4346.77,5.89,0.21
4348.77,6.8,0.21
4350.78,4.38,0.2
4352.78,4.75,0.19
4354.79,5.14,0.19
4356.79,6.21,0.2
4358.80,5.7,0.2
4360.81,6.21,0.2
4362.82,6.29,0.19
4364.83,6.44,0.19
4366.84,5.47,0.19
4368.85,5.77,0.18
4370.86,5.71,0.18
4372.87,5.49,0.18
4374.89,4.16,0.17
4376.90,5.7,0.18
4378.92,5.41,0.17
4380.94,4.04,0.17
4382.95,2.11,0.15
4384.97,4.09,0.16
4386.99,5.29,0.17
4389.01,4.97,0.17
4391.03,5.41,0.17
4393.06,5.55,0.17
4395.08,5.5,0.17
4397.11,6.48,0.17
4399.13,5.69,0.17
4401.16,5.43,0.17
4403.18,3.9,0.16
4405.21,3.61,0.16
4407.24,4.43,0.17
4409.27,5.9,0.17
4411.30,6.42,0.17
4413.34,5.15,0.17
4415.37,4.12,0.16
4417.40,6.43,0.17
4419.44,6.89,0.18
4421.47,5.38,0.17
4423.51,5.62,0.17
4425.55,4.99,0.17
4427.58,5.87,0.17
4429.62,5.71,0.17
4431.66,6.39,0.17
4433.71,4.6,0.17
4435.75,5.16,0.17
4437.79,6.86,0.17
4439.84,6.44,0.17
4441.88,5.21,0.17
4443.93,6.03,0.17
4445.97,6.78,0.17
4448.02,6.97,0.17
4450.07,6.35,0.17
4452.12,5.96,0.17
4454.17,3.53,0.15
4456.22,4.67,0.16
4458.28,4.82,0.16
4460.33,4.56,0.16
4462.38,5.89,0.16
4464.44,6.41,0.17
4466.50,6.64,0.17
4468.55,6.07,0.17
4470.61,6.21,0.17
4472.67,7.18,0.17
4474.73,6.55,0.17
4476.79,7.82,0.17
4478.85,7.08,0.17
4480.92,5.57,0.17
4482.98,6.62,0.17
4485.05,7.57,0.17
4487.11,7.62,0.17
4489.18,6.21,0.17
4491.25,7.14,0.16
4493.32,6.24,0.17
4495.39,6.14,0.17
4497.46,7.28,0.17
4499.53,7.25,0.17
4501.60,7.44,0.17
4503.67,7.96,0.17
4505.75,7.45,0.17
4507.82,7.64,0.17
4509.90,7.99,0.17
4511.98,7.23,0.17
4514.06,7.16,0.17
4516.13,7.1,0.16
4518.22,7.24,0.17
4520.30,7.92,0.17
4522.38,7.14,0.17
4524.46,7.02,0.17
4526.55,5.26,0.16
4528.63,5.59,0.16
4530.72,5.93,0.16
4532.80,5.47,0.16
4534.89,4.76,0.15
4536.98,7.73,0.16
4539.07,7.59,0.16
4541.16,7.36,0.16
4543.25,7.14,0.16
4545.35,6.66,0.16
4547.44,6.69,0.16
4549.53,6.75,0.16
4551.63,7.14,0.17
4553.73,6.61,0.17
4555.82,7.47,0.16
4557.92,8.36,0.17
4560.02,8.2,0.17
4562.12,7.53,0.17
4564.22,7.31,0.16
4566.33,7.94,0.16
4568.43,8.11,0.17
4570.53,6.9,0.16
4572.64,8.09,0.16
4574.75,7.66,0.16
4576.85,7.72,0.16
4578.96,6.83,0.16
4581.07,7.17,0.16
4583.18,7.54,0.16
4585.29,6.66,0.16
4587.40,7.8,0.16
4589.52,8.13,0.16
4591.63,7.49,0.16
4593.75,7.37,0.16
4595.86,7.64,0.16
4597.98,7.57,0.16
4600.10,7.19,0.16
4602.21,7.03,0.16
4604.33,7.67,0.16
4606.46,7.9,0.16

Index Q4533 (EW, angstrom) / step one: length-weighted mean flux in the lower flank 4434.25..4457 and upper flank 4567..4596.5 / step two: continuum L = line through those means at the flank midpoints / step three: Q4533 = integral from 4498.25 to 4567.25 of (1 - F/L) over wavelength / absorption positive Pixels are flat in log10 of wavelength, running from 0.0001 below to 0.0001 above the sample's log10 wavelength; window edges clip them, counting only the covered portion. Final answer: -2.0 angstrom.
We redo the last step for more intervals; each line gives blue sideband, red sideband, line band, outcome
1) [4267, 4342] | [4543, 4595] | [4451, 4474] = 1.6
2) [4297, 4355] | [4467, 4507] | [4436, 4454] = 0.5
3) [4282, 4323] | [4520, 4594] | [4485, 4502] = -1.7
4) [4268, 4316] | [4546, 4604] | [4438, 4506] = -4.6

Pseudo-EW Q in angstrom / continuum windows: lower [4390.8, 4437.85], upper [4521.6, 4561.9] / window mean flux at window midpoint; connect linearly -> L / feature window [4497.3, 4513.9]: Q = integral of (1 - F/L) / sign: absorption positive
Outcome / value -2.9 angstrom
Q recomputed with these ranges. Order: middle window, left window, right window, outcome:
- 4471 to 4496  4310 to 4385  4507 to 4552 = -1.5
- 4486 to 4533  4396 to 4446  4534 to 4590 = -2.1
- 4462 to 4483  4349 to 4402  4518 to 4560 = -1.2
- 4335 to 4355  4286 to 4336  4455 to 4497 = -3.6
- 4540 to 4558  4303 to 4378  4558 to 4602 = 0.4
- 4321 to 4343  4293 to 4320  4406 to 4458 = -4.3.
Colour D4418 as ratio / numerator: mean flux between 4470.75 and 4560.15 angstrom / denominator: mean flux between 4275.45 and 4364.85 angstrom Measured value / 1.53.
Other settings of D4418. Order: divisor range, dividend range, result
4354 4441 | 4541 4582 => 1.37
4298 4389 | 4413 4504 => 1.27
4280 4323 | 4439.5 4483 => 1.60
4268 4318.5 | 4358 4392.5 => 1.45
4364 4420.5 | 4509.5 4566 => 1.34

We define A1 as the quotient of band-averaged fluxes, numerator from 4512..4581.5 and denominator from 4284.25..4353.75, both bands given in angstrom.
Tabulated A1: 1.61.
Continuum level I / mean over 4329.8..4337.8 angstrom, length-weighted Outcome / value 5.82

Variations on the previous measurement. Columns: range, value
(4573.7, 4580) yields 7.41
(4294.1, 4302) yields 3.31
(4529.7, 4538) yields 5.97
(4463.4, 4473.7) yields 6.5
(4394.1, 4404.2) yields 5.4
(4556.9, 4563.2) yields 8.03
